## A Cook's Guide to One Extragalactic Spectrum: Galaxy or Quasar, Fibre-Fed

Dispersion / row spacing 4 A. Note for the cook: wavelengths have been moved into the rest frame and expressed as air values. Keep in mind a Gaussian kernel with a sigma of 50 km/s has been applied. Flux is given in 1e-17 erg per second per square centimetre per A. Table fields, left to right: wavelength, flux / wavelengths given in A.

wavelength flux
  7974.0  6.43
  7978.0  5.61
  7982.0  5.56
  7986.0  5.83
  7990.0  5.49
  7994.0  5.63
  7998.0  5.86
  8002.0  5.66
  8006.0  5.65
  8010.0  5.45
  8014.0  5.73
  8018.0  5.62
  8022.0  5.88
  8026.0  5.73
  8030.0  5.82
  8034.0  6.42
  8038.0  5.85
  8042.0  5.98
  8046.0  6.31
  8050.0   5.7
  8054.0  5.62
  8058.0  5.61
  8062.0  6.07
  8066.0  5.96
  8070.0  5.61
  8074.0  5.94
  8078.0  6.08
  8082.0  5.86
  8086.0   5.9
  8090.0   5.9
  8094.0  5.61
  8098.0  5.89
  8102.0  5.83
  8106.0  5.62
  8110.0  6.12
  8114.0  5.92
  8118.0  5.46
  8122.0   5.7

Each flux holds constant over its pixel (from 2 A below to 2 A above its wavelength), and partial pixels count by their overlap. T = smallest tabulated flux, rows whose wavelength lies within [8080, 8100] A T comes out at 5.61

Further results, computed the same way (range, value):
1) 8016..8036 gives 5.62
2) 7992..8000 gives 5.63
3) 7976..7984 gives 5.56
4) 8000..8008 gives 5.65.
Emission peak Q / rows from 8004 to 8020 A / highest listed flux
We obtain 5.73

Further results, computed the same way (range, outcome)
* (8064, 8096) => 6.08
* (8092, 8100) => 5.89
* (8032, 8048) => 6.42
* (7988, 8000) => 5.86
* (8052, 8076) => 6.07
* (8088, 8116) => 6.12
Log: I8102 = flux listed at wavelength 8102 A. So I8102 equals 5.83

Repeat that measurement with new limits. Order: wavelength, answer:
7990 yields 5.49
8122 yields 5.7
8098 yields 5.89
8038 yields 5.85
